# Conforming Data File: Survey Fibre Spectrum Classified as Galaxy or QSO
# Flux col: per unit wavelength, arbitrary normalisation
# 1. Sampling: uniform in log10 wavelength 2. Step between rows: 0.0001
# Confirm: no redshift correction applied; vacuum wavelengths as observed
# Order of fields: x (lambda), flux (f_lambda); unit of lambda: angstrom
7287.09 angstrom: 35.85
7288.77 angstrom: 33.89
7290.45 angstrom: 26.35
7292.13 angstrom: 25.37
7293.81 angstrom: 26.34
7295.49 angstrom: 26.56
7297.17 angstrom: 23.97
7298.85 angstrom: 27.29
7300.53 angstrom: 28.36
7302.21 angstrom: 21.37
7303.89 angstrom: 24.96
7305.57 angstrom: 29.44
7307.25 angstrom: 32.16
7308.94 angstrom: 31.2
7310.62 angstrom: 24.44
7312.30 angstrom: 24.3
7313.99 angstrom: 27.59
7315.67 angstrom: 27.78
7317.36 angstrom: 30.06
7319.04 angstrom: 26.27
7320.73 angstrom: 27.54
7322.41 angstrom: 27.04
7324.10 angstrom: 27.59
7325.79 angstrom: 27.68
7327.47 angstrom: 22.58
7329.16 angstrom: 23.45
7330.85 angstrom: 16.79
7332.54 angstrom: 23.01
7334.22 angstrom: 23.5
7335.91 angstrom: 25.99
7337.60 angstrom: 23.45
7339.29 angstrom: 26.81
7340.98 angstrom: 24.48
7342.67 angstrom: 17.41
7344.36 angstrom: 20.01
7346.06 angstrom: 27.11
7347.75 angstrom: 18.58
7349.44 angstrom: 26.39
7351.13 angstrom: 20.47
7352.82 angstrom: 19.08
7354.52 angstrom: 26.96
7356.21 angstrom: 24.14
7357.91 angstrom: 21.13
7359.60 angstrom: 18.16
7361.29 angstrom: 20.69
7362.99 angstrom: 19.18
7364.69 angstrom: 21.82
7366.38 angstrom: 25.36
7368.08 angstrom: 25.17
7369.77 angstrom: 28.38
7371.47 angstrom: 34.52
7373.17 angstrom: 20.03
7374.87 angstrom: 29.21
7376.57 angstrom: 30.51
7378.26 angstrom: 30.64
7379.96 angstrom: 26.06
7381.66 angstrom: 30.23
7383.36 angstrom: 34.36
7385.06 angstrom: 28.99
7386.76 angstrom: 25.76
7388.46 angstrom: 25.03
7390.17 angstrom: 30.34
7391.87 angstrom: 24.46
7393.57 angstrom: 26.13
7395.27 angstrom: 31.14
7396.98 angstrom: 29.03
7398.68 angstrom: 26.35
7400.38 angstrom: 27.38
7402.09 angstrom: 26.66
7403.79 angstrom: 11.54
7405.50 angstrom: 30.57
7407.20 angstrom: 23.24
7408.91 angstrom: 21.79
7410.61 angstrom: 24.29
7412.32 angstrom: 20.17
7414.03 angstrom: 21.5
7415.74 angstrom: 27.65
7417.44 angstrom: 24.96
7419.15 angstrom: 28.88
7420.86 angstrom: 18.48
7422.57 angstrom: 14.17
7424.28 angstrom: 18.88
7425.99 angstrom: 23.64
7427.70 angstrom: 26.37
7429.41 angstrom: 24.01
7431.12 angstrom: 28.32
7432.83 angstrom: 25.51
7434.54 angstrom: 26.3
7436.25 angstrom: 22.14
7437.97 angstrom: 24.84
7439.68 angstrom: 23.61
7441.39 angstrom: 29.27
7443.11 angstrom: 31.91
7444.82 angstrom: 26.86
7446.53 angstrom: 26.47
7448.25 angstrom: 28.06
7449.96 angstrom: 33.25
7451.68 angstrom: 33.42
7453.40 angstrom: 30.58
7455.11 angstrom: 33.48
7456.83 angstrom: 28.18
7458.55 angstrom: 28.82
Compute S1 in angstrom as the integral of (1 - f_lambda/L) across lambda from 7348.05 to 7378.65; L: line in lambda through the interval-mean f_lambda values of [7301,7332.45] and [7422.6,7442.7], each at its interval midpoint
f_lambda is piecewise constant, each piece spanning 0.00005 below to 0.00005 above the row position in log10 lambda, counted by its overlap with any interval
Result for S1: 1.4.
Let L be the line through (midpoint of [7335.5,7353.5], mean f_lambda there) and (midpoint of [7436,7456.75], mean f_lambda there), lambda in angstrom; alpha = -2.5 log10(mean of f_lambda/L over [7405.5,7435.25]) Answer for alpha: 0.155 mag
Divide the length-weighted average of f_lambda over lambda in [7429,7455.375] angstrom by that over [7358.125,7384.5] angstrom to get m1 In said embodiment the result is 1.07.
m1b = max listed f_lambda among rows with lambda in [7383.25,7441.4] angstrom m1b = 34.36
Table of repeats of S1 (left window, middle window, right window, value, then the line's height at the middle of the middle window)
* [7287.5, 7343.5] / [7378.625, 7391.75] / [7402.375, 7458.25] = -1.5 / 25.7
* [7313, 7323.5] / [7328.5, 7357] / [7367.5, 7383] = 5.3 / 28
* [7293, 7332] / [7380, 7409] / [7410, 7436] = -3.0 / 24.2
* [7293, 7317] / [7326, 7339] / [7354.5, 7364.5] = 0.5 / 24.1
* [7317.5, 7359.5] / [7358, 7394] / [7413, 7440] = -4.0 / 23.7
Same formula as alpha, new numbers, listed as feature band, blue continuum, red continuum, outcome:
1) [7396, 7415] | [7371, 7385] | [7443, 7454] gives 0.229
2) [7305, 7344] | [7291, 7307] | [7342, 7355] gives -0.067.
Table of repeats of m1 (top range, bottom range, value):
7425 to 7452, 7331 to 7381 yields 1.12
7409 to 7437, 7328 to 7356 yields 1.03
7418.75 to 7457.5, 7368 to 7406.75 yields 0.96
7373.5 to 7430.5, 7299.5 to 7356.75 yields 1.02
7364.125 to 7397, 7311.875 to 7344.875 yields 1.13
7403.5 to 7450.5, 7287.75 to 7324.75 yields 0.90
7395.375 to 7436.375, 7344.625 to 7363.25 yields 1.09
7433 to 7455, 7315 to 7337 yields 1.11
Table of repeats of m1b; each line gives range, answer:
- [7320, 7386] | 34.52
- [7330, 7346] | 26.81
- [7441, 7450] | 33.25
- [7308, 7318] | 31.2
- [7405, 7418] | 30.57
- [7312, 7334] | 30.06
